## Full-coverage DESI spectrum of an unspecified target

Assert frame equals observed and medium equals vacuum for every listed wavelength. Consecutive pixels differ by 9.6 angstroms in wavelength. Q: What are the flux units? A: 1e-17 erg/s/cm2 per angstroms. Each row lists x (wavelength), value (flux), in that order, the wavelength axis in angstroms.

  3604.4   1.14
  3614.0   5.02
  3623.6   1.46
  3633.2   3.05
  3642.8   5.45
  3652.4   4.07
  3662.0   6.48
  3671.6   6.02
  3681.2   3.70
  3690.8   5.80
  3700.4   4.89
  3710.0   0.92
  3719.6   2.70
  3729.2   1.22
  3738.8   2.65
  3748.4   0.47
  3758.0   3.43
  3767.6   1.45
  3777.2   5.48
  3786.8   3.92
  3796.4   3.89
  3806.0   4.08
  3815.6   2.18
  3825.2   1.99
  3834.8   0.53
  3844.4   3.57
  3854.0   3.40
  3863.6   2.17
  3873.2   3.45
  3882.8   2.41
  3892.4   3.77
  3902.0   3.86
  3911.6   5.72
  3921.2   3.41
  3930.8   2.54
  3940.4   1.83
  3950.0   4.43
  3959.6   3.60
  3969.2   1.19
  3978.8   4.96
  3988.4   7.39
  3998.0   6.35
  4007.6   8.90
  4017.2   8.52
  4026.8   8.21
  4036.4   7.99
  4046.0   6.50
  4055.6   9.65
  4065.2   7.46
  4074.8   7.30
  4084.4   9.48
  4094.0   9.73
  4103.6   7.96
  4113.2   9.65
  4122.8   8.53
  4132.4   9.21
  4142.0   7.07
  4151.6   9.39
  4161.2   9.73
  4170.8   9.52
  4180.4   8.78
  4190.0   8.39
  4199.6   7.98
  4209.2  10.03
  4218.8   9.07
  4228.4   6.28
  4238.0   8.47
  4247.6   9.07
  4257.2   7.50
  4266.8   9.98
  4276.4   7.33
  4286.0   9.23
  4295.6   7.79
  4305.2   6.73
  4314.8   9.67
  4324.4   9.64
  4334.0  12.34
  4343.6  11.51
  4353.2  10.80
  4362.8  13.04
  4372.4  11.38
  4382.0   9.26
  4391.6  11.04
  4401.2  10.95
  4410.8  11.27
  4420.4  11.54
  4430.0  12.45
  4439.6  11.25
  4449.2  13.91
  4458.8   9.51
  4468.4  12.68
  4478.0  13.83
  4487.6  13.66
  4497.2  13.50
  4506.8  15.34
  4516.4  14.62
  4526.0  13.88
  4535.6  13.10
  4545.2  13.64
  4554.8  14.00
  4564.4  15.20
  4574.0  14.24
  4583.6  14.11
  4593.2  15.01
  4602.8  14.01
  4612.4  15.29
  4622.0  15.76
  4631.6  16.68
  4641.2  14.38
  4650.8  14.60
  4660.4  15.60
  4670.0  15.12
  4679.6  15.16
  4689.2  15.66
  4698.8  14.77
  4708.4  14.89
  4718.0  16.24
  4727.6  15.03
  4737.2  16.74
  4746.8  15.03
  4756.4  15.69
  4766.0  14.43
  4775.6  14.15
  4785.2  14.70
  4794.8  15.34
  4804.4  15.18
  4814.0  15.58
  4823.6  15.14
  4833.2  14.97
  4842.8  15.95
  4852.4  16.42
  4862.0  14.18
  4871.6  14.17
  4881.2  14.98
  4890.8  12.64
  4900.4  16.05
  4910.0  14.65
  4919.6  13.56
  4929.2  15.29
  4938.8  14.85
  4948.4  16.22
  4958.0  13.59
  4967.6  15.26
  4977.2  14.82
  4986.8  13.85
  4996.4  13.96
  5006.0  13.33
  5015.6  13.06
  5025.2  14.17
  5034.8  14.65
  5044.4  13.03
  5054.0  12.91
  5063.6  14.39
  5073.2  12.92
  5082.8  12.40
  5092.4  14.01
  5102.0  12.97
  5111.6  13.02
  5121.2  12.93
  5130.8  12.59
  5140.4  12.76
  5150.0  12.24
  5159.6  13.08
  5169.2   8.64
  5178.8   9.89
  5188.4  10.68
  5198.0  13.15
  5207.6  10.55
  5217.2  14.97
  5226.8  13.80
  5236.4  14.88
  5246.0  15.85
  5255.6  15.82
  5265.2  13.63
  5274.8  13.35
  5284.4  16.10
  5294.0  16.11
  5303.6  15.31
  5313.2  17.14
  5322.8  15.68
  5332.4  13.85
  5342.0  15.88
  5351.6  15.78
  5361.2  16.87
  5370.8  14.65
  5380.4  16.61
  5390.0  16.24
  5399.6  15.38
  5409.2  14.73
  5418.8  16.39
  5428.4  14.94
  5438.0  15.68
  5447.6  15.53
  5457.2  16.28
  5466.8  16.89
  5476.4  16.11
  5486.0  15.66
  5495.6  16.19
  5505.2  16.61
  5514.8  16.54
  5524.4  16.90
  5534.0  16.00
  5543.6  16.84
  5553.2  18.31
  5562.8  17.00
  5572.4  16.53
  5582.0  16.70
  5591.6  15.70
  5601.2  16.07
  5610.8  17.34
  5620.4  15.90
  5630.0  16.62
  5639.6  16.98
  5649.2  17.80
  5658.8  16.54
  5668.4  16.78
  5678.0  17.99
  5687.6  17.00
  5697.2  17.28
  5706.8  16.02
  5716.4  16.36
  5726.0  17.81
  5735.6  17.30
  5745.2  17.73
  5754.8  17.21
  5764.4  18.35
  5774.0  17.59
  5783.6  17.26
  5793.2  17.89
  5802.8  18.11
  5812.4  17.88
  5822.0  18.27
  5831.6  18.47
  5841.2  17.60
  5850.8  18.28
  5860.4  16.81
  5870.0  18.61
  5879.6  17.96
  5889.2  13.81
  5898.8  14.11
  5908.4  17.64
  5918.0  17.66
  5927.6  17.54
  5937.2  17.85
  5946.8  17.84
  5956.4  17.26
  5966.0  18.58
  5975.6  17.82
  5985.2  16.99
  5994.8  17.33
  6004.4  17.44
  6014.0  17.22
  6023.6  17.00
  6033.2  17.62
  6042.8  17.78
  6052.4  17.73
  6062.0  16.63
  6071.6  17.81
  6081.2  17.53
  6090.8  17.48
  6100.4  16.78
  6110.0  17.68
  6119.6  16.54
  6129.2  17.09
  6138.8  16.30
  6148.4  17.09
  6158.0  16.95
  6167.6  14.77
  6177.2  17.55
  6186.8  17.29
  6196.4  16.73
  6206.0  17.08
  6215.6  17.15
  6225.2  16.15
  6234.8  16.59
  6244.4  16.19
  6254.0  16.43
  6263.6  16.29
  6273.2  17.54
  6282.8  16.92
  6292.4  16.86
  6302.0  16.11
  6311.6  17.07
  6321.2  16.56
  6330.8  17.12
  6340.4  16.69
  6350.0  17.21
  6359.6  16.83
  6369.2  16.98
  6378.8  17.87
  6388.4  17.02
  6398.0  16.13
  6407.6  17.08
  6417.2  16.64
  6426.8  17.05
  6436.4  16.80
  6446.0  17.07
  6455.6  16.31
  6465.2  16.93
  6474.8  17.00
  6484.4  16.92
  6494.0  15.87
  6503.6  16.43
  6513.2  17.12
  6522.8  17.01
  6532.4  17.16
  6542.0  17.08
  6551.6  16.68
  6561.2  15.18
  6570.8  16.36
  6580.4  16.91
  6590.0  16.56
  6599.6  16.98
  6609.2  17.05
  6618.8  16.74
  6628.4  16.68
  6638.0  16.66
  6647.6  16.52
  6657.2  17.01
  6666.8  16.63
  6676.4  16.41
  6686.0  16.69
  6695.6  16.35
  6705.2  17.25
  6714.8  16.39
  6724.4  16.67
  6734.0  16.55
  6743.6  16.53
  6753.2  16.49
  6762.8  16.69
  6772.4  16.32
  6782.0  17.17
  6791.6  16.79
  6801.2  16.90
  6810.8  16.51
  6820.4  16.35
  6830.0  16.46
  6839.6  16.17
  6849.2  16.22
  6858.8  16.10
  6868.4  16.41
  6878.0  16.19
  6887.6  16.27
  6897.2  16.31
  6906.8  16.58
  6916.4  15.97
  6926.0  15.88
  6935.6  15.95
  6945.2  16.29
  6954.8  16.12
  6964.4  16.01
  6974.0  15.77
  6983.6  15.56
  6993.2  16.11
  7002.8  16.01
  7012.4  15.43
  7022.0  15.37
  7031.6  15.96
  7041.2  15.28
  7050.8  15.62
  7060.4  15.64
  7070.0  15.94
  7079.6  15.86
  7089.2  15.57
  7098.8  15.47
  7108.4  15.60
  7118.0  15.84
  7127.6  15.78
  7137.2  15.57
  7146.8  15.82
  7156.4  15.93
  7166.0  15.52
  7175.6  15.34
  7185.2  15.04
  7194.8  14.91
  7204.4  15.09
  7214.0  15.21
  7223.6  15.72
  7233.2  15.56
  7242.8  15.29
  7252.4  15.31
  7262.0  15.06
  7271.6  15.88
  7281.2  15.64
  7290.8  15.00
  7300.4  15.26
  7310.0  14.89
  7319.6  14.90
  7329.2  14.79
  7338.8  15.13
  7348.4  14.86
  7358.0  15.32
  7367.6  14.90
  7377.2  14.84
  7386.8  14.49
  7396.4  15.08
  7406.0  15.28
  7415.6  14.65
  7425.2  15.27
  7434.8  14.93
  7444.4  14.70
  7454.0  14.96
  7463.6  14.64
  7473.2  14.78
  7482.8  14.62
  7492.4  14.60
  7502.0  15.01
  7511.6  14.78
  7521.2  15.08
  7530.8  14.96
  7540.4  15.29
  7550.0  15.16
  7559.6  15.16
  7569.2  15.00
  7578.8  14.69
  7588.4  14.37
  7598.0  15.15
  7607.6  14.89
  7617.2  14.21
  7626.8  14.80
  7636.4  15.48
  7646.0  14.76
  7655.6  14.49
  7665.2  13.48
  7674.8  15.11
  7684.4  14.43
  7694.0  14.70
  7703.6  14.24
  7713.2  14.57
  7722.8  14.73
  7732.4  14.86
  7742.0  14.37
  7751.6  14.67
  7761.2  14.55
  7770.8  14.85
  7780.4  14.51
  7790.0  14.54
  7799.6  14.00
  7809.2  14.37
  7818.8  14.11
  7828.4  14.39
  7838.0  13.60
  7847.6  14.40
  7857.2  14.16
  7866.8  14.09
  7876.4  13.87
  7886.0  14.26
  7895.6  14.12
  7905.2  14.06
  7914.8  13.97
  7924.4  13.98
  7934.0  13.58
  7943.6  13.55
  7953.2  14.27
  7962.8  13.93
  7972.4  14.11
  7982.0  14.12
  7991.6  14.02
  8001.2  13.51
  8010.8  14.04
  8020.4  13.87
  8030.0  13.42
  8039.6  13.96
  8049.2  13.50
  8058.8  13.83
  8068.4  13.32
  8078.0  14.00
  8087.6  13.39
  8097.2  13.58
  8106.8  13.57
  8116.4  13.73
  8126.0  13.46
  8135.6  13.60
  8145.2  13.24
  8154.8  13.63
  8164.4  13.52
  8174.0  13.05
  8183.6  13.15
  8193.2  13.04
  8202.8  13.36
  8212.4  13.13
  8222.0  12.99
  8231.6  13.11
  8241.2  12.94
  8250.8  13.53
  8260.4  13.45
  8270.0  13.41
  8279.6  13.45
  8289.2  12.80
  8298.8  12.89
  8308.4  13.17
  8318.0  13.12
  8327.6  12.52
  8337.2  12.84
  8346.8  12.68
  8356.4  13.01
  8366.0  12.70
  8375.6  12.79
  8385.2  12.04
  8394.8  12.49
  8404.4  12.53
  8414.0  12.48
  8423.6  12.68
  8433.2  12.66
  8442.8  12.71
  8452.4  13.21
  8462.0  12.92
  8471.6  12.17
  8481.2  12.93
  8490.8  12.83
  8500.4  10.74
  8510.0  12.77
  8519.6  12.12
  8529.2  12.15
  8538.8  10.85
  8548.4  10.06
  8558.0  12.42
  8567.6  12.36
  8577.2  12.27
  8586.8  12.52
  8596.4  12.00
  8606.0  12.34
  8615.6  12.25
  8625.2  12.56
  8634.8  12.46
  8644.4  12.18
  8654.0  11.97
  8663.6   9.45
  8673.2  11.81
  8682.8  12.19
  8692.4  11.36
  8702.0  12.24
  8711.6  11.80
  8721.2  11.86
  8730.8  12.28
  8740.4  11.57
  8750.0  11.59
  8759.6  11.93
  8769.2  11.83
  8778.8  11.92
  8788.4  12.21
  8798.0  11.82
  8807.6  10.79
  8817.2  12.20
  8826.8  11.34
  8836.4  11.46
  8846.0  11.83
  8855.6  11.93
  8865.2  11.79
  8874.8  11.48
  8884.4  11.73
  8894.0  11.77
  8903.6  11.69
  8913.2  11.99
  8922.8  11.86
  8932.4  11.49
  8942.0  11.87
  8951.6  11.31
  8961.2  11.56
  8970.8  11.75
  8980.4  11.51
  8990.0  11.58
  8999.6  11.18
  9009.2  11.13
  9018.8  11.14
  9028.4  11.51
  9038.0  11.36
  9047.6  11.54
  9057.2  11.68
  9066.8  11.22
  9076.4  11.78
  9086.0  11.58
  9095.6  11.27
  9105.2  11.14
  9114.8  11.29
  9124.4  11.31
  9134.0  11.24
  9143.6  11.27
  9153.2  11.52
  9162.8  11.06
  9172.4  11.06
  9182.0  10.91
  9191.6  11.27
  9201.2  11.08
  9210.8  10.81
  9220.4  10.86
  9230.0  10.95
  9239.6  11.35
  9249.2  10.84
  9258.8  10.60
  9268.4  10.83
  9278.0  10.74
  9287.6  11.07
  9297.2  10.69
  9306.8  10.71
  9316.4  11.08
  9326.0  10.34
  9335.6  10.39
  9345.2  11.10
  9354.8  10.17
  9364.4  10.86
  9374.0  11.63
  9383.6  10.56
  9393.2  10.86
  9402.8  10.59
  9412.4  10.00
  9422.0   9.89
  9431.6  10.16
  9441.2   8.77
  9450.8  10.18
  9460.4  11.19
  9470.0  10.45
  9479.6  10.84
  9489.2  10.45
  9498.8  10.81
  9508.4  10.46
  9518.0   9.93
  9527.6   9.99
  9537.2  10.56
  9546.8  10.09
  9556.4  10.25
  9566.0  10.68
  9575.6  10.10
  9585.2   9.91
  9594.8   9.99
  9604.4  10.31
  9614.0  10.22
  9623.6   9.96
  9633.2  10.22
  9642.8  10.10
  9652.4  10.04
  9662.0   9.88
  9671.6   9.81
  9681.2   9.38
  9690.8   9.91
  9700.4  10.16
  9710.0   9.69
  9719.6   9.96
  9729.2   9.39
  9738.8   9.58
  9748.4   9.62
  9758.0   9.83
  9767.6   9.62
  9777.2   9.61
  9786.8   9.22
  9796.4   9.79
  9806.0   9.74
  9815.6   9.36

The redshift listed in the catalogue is 0.000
